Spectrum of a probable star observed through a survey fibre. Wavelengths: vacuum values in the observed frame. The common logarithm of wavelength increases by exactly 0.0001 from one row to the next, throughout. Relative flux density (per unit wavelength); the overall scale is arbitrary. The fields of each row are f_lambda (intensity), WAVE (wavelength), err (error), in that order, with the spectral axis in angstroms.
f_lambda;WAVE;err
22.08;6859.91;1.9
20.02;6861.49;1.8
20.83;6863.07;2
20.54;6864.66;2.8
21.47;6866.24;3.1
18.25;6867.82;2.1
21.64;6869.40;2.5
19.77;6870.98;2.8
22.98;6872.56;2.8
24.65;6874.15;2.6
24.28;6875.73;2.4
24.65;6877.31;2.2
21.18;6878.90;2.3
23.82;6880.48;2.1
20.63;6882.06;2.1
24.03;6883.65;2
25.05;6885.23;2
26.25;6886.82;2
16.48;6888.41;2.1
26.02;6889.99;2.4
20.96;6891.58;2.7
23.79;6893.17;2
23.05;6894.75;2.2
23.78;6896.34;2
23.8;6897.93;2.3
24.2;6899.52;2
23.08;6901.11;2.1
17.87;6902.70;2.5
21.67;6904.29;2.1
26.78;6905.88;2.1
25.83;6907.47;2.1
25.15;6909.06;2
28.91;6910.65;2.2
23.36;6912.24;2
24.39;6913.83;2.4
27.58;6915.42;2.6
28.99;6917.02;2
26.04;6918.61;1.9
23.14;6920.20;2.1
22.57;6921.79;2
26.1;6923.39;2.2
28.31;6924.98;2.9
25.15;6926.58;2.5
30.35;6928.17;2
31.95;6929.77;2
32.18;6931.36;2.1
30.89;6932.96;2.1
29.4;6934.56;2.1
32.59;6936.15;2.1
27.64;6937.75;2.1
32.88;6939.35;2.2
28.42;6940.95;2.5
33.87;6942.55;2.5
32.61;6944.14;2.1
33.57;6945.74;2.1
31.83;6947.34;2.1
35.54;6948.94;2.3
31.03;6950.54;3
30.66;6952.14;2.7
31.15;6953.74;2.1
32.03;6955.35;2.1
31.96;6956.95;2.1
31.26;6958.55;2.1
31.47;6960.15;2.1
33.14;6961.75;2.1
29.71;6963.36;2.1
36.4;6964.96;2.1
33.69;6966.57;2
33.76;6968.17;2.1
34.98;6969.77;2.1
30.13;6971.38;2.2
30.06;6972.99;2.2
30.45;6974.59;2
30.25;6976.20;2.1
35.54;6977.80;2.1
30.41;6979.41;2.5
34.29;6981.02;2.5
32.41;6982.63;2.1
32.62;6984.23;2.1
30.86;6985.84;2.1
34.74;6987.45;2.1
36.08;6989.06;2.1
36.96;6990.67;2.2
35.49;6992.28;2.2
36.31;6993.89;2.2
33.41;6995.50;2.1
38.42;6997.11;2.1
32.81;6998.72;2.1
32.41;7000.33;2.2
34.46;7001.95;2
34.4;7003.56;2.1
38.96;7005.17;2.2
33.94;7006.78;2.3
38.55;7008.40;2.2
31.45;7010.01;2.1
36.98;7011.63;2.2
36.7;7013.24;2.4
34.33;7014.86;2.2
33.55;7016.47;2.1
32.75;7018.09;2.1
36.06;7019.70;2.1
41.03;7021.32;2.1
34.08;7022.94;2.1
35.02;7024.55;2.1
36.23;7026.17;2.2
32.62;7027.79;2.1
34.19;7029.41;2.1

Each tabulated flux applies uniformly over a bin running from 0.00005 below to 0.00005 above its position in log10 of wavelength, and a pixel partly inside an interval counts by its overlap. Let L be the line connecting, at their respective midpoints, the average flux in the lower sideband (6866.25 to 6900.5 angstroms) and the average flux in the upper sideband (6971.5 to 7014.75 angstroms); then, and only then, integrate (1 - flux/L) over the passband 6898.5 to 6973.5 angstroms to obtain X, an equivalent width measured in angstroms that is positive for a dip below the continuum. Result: -2.5 angstroms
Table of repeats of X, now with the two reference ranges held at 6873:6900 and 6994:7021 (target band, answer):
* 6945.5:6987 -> -1.7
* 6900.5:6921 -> 0.7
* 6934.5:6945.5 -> -1.1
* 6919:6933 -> -0.2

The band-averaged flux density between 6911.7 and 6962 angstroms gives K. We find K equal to 29.8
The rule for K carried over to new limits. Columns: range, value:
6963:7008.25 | 33.8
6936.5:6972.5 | 32.1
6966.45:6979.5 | 32.2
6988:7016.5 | 35.3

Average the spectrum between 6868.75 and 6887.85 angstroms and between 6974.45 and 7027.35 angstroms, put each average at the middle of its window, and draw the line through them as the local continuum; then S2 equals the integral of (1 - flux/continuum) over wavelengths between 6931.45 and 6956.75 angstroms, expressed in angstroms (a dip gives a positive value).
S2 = -2.0 angstroms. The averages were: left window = 23.2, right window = 34.6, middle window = 31.6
